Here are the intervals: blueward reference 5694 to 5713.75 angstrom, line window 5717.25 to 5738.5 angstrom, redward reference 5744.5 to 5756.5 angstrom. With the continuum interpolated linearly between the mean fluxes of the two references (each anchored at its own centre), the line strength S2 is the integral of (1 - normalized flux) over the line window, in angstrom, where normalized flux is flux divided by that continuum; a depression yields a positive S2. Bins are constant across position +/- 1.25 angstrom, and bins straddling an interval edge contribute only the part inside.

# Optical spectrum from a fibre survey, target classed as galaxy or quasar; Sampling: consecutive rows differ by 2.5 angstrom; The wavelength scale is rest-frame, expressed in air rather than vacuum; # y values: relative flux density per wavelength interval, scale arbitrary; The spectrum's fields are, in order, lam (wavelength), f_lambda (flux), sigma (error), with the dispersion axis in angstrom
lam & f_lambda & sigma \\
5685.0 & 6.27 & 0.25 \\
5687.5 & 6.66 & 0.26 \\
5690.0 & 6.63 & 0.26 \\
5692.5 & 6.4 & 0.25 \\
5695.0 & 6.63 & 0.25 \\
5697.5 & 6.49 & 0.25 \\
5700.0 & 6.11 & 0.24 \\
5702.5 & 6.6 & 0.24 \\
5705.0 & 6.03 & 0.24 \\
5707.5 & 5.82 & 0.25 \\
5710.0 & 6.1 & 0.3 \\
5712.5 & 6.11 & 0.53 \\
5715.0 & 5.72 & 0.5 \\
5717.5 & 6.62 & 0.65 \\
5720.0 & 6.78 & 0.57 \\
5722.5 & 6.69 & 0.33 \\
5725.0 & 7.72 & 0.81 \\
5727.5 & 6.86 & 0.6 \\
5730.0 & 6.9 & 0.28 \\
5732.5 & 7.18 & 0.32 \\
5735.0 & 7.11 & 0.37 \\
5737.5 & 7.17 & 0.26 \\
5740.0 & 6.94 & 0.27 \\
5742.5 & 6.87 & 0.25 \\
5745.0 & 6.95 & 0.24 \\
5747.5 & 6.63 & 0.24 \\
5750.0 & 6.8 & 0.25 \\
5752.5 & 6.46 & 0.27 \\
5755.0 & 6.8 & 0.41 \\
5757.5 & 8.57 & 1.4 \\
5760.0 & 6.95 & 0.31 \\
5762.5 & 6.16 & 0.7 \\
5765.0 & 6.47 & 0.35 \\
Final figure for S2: -1.7 angstrom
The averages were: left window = 6.23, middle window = 7.02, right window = 6.75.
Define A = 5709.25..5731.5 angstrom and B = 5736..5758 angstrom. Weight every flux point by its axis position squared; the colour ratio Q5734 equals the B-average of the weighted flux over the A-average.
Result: 1.06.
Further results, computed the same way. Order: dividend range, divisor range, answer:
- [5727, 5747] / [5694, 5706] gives 1.11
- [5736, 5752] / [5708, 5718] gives 1.14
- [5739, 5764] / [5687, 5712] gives 1.11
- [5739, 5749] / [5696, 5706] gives 1.10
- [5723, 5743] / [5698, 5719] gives 1.16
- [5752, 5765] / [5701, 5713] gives 1.16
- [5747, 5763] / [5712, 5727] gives 1.06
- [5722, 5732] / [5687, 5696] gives 1.09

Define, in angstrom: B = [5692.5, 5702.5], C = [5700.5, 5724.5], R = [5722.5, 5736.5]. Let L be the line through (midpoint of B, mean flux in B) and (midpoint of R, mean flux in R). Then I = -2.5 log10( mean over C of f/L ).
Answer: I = 0.07 mag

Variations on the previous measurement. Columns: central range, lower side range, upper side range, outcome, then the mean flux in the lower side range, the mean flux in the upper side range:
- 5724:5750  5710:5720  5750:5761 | -0.05 mag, 6.22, 7.16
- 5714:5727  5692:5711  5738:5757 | -0.04 mag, 6.27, 6.86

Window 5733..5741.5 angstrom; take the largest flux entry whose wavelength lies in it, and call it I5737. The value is 7.17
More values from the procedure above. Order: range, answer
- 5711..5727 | 7.72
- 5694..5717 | 6.63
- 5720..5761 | 8.57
